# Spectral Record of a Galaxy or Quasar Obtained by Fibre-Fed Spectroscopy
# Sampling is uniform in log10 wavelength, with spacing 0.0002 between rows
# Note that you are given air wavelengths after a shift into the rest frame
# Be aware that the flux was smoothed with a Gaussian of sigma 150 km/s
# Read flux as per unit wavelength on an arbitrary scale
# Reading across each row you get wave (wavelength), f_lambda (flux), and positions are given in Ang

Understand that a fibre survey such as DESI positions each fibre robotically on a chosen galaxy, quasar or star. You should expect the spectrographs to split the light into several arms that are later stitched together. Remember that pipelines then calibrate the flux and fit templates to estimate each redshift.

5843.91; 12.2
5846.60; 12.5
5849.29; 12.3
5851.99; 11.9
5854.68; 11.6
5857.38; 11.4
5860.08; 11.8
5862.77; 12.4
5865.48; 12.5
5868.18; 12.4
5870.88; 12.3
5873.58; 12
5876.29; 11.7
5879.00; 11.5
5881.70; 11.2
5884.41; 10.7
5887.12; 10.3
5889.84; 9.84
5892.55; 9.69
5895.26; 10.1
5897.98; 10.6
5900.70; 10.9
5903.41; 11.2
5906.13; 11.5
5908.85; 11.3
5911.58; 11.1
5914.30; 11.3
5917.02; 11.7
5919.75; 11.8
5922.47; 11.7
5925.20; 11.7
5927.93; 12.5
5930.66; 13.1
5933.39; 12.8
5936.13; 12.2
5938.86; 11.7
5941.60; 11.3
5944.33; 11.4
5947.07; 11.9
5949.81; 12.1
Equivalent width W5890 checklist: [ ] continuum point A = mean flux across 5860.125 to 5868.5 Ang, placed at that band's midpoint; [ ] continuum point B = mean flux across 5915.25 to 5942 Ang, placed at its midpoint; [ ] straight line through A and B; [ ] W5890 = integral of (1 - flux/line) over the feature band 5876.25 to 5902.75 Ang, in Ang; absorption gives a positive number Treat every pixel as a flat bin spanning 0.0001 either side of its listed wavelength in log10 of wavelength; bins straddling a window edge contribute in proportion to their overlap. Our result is 3.5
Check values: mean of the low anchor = 12.3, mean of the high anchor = 12.1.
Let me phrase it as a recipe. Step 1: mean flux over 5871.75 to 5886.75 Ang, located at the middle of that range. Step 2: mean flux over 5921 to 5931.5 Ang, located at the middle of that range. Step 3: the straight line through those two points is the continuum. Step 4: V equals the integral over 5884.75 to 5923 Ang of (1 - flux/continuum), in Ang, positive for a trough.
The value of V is 2.95 Ang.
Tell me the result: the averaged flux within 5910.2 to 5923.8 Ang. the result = 11.5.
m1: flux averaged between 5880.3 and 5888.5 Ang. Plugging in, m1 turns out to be 10.7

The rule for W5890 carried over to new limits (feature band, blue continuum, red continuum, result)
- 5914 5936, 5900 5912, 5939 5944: -1.5 Ang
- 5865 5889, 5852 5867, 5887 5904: -0.8 Ang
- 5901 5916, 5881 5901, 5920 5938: 0.0 Ang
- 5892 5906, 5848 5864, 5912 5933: 1.5 Ang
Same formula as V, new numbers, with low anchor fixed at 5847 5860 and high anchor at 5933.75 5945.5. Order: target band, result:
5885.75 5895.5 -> 1.52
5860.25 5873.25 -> -0.53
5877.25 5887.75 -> 0.73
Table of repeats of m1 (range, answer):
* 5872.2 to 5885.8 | 11.4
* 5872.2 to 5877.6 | 11.9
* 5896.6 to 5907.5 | 11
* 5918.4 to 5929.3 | 11.9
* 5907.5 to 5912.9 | 11.2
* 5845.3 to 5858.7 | 11.9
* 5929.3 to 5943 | 12.2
